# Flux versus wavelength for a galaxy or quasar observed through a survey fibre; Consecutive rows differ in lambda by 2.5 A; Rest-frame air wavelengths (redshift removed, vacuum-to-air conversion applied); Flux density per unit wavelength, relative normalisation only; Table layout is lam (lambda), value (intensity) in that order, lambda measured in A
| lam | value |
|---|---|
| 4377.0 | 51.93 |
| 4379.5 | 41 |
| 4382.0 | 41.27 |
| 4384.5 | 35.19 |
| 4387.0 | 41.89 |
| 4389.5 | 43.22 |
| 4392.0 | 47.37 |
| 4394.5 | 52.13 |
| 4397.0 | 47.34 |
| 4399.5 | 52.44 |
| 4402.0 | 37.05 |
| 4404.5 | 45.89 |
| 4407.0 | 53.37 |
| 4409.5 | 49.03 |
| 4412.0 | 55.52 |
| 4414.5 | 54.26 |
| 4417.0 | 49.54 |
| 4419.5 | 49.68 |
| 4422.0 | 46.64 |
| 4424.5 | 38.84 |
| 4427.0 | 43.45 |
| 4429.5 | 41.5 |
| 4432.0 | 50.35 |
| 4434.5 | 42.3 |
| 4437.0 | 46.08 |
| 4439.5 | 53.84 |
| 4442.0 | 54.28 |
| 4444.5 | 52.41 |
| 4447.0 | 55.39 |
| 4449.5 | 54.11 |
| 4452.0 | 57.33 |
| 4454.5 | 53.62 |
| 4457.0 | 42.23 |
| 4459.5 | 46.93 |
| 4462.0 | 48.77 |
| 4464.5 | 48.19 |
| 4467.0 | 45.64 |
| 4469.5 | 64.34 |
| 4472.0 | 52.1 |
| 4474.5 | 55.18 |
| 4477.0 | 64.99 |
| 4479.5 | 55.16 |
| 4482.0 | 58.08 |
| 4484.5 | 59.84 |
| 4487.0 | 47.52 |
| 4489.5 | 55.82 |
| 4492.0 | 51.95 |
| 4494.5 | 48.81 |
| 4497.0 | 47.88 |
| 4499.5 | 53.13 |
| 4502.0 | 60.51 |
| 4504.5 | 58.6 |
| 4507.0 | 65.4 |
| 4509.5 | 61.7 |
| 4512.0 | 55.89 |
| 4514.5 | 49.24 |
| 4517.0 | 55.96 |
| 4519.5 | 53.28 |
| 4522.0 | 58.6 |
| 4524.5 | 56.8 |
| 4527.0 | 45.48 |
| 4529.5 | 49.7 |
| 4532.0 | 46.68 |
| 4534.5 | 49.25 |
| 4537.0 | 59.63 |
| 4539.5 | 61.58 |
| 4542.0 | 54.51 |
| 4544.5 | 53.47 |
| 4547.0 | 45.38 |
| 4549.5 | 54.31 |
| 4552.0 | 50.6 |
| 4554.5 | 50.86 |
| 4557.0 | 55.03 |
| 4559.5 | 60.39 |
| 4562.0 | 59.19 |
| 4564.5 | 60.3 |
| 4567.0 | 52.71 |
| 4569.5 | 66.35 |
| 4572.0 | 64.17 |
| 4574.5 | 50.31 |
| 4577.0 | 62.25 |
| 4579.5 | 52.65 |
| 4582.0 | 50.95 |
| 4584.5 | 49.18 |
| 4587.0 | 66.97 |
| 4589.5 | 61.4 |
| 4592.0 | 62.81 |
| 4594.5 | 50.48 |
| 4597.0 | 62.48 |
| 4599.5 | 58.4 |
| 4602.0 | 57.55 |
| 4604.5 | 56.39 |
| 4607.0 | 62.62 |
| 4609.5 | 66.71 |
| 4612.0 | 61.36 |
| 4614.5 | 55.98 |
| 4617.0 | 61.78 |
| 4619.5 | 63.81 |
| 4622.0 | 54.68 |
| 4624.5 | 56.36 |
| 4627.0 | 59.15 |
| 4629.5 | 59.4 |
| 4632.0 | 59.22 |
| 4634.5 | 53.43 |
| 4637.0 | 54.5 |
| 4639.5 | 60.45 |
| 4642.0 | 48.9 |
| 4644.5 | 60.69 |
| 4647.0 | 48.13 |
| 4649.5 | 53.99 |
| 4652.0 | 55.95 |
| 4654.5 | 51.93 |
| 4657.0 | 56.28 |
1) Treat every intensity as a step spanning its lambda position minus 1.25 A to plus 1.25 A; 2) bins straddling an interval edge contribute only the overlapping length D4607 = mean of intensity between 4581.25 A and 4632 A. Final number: 59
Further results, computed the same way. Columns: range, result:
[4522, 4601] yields 55.7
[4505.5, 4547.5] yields 54.5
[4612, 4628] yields 58.8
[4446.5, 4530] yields 54.1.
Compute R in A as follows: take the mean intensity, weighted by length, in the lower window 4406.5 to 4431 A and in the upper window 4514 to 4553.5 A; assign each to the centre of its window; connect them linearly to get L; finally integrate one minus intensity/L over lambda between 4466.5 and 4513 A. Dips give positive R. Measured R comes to -4.6 A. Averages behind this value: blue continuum 48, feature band 56.1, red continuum 52.8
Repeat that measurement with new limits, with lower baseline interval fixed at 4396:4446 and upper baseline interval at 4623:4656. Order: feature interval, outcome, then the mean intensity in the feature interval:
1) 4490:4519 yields -2.4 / 55.3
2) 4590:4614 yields -2.4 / 59.8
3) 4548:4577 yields -2.1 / 56.9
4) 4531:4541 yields -0.5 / 54.5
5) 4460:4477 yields -1.1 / 53.1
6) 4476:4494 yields -1.9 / 55.8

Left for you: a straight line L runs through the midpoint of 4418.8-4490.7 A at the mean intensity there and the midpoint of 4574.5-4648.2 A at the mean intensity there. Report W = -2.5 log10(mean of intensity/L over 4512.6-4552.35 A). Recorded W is 0.03 mag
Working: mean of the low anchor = 51.2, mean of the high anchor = 57.8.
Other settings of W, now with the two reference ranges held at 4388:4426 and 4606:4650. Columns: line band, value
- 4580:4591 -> -0.018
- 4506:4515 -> -0.116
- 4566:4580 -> -0.058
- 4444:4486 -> -0.064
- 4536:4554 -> 0.004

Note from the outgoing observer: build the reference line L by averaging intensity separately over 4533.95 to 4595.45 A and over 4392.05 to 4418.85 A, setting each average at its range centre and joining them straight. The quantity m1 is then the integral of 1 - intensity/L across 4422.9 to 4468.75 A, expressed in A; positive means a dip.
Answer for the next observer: 2.2 A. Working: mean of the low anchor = 49.6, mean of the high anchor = 56.3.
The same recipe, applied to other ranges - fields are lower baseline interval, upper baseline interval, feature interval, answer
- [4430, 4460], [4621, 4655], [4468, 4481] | -1.71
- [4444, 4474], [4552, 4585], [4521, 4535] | 0.94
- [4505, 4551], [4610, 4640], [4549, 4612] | -1.47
